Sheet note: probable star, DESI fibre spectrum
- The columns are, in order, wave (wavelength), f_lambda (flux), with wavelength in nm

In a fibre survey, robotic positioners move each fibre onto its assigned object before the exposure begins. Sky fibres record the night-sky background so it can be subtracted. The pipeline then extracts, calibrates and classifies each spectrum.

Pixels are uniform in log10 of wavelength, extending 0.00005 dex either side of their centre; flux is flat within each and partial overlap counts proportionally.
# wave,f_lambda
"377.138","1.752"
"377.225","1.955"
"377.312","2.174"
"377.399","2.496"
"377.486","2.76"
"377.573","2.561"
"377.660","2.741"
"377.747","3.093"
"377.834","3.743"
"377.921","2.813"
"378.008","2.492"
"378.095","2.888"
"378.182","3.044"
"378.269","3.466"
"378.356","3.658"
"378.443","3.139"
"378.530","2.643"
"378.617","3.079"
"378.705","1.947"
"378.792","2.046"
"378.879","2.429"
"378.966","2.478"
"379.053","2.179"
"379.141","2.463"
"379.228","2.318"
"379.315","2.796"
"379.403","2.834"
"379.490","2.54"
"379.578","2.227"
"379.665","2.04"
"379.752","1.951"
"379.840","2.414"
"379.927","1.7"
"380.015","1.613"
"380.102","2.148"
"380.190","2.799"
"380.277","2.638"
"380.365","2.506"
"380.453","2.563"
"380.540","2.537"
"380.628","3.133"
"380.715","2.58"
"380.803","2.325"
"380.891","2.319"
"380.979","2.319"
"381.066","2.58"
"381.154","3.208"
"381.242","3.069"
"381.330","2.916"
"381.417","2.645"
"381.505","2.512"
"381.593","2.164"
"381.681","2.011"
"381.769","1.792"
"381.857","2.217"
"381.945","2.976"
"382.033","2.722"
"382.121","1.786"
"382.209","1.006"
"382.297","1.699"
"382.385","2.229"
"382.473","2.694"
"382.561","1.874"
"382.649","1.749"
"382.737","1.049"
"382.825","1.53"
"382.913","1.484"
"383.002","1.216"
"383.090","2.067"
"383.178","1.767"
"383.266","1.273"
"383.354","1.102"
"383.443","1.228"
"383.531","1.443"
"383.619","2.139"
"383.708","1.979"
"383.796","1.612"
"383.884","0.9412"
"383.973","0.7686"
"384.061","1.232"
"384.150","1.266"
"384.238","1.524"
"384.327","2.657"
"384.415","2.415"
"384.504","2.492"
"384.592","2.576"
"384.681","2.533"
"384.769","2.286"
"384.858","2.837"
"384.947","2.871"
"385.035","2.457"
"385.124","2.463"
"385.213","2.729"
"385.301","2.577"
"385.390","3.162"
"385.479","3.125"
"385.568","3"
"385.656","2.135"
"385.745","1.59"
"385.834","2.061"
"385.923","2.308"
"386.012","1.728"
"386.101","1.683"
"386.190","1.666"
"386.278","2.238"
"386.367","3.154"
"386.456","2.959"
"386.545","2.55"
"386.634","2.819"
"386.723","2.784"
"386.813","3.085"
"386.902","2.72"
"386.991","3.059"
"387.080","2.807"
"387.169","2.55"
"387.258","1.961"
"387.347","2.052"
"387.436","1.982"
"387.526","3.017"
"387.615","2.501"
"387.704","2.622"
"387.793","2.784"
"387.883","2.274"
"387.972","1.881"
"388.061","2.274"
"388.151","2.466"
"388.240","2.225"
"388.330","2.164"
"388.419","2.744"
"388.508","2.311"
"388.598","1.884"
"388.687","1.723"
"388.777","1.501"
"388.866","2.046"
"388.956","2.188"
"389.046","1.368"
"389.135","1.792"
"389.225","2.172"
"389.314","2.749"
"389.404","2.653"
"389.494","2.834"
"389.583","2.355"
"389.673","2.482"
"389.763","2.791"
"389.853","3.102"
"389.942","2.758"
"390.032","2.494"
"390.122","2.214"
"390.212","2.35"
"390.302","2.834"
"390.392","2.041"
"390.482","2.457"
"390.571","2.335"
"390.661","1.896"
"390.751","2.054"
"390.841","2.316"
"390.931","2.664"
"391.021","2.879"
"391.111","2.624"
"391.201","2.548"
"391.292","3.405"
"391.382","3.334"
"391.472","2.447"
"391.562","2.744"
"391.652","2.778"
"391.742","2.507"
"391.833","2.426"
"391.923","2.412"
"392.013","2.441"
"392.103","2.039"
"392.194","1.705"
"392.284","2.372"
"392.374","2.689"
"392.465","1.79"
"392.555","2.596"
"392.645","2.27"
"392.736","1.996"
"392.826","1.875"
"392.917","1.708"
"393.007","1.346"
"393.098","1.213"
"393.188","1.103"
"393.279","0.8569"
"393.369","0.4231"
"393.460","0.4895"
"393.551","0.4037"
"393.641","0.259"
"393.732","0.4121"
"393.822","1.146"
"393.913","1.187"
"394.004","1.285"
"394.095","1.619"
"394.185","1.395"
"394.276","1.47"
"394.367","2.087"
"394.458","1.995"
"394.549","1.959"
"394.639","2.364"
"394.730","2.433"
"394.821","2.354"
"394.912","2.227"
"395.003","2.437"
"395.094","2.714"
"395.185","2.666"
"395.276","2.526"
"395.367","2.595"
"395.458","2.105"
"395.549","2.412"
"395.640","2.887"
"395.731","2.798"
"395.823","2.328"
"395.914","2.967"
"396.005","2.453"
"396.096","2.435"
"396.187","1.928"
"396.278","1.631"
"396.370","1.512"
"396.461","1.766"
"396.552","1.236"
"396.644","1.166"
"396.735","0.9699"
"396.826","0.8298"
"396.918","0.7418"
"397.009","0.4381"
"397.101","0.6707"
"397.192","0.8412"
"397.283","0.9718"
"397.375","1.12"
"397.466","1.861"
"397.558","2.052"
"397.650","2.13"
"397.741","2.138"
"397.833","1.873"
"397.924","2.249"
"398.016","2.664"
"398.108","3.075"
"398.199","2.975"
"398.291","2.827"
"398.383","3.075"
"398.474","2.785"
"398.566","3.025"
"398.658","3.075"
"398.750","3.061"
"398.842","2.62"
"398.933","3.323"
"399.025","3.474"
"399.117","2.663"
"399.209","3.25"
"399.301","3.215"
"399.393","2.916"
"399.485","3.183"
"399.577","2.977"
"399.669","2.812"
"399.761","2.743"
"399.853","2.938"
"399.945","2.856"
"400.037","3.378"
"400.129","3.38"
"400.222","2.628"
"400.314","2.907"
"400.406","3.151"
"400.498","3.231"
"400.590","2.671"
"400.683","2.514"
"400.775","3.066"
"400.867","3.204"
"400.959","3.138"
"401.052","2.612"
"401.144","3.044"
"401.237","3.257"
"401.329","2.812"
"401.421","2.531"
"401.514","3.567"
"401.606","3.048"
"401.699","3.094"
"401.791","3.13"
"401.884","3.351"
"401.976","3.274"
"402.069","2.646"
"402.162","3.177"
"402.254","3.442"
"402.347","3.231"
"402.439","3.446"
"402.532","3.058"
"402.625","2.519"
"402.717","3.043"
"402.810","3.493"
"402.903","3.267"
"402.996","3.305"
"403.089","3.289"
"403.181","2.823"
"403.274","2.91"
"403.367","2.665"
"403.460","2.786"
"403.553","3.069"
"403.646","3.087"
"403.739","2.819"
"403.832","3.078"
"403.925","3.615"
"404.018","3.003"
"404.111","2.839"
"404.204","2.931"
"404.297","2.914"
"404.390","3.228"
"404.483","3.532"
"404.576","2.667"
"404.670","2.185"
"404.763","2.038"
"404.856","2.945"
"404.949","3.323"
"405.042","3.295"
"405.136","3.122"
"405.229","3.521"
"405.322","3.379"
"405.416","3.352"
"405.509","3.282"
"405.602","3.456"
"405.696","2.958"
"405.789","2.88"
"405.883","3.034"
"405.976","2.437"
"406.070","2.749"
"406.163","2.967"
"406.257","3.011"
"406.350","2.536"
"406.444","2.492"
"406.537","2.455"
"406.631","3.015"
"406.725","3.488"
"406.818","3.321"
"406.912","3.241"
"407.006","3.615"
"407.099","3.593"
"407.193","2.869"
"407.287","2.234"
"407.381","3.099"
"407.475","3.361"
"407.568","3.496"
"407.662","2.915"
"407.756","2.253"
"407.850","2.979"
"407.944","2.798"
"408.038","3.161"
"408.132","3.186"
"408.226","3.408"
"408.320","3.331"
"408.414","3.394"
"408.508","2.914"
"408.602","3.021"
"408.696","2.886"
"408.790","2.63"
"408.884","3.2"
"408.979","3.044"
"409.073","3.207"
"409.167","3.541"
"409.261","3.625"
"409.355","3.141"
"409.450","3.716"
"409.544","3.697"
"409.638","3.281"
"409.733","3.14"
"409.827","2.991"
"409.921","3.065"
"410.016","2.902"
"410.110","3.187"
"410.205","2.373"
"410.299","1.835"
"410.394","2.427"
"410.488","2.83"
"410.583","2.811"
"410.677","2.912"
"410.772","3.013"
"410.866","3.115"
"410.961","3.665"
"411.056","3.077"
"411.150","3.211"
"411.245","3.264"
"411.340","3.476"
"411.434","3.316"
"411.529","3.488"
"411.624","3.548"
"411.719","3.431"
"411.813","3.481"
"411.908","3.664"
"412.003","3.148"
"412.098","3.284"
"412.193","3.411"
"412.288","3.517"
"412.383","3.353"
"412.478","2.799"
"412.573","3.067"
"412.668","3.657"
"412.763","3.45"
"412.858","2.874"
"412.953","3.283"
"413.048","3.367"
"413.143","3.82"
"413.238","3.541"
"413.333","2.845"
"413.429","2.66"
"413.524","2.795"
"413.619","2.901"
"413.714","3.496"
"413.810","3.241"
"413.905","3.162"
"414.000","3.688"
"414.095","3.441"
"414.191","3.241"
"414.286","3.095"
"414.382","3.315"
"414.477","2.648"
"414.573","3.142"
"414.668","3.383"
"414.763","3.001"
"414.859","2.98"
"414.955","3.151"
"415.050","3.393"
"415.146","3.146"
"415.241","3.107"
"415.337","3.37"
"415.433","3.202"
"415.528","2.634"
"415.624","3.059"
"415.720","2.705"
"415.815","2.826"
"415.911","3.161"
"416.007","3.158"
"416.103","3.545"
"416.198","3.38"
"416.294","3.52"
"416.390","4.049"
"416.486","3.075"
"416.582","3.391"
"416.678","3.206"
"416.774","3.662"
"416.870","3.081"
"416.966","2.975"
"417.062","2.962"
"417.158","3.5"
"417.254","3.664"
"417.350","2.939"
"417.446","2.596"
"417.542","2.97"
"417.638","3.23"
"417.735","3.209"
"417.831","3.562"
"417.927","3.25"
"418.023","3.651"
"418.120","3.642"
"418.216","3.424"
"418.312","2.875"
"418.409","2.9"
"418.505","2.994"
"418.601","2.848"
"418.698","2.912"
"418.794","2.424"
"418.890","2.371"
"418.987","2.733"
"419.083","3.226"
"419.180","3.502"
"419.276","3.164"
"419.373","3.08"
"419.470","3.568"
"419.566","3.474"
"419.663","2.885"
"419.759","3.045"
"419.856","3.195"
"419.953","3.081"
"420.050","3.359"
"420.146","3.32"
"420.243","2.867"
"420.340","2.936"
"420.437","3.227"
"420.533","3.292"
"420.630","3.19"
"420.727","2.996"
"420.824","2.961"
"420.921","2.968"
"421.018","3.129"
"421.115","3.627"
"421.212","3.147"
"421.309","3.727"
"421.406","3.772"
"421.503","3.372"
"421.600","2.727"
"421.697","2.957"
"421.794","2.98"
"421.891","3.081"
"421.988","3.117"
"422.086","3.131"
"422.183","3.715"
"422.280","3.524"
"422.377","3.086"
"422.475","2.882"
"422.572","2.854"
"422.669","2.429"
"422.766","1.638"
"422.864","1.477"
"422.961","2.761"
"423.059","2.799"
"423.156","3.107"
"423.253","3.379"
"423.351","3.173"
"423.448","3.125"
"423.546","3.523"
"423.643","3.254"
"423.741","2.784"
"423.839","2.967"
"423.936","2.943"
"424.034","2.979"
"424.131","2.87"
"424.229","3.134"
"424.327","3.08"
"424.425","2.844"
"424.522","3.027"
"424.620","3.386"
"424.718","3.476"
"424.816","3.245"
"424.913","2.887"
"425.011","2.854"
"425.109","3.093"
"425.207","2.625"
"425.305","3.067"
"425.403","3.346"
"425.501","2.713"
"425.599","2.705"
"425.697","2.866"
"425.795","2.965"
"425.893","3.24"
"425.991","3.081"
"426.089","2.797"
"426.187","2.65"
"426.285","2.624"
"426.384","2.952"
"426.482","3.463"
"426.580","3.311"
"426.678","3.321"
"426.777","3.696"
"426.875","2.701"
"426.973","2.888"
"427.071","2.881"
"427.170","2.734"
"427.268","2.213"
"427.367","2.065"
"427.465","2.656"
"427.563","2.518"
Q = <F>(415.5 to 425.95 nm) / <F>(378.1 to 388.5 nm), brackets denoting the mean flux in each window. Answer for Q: 1.3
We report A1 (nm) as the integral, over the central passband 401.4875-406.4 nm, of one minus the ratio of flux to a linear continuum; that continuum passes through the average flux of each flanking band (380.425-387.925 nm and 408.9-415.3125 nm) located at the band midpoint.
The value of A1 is -0.23 nm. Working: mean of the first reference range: 2.24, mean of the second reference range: 3.19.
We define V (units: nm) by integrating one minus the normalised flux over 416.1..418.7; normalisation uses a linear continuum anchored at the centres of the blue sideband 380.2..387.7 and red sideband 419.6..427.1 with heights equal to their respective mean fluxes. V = -0.293 nm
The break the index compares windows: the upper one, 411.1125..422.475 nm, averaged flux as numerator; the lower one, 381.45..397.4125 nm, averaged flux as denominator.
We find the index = 1.55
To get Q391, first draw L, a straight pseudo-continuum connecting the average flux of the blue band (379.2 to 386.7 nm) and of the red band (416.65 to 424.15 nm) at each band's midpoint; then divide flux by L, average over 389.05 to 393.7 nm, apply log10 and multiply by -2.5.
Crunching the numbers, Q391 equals 0.11 mag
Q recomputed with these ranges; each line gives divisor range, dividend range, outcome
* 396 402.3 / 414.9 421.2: 1.25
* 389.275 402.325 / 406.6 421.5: 1.35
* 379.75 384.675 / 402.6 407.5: 1.47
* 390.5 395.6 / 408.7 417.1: 1.59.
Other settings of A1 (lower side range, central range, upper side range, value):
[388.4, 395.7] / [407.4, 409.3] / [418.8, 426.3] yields -0.37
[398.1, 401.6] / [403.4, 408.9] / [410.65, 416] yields 0.14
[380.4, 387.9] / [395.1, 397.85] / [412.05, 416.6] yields 0.86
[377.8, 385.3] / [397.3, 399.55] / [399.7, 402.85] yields 0.20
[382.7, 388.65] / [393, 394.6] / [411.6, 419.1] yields 0.86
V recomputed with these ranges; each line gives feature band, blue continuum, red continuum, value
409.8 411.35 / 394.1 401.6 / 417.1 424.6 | -0.083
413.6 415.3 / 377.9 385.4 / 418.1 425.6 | -0.174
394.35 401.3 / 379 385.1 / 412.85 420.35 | 0.487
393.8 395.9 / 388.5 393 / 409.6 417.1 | 0.294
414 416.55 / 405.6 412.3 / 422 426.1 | -0.124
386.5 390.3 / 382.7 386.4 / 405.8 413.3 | -0.407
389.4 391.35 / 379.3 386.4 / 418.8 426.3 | -0.181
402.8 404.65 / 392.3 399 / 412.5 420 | -0.491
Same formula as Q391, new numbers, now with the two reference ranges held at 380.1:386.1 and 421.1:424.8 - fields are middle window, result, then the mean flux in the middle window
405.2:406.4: -0.14 mag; 3.03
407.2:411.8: -0.13 mag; 3.1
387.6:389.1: 0.06 mag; 2.16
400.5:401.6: -0.16 mag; 2.96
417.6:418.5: -0.12 mag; 3.29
